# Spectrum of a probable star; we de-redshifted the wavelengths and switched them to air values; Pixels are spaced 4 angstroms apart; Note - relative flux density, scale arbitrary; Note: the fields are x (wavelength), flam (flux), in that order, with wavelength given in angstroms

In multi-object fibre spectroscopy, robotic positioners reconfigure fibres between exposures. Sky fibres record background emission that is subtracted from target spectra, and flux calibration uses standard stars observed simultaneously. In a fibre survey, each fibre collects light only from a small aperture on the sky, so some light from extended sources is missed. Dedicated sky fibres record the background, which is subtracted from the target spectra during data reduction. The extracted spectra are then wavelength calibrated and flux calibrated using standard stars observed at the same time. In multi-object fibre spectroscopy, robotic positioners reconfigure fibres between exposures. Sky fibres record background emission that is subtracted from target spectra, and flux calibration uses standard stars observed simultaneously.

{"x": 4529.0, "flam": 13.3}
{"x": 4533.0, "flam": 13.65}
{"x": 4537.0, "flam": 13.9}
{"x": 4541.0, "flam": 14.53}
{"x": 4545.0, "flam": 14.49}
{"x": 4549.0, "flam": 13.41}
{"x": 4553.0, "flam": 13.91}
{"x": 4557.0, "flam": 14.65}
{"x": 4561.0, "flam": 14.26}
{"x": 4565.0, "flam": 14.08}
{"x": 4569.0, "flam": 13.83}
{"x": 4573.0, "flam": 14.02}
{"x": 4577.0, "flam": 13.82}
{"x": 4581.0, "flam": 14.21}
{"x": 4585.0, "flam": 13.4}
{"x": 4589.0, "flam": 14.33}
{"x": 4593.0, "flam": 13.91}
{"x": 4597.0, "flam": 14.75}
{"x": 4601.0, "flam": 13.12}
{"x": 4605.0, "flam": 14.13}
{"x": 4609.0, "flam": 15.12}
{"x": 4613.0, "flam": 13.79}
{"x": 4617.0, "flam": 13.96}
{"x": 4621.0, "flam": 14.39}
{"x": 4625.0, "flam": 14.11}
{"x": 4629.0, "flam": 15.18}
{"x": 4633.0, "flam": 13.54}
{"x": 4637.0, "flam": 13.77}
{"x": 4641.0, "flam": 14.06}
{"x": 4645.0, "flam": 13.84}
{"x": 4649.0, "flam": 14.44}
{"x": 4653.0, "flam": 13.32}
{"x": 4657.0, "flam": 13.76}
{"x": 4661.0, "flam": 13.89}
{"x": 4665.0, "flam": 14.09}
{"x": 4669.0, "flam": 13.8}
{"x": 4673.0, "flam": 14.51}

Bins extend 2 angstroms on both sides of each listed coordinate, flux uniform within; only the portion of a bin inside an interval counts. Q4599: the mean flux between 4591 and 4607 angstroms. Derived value 14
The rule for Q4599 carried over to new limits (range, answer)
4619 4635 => 14.3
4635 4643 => 13.9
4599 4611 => 14.1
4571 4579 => 13.9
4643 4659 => 13.8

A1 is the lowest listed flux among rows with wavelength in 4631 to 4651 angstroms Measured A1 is 13.54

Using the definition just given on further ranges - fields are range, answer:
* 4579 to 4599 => 13.4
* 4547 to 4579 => 13.41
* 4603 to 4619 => 13.79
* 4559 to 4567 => 14.08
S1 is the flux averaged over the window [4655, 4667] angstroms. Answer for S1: 13.9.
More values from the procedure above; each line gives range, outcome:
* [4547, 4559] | 14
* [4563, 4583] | 14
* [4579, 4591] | 14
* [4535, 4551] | 14.1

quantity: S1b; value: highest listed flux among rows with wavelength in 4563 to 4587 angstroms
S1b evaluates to 14.21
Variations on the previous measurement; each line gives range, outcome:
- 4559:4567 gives 14.26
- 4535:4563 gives 14.65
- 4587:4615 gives 15.12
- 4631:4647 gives 14.06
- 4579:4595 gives 14.33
